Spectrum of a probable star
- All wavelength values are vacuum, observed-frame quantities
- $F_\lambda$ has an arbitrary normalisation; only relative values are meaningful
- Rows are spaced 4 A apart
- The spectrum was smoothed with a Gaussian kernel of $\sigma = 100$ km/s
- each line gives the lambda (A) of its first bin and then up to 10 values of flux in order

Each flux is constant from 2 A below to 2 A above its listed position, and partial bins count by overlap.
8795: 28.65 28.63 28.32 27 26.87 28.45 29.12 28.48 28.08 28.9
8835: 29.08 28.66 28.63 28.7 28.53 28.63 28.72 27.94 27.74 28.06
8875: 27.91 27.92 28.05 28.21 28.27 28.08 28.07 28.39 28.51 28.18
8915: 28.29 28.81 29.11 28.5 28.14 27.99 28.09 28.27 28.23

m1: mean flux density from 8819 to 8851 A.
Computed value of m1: 28.7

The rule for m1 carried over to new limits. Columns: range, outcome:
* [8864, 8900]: 28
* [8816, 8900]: 28.4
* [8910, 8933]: 28.5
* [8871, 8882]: 28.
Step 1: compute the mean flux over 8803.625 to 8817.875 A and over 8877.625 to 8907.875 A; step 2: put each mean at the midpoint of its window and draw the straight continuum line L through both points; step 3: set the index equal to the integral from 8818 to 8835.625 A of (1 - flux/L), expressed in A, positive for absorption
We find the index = -0.6 A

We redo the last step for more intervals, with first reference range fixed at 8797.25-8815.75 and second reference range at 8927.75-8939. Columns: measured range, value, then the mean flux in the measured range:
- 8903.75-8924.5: -0.4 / 28.6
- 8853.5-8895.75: -0.2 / 28.1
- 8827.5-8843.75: -0.5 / 28.8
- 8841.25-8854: -0.3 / 28.6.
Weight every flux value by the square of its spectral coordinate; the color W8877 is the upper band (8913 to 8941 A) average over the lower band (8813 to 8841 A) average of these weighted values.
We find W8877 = 1.01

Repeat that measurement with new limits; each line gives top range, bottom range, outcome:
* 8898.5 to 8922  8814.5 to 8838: 1.01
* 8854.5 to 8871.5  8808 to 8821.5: 1.02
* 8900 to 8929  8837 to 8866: 1.01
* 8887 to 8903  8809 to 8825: 1.02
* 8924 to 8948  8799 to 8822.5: 1.04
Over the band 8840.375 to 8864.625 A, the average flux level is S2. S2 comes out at 28.5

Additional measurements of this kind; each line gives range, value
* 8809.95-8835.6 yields 28.4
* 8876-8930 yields 28.3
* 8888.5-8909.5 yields 28.3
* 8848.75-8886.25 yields 28.2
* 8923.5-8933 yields 28.4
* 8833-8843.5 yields 28.8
